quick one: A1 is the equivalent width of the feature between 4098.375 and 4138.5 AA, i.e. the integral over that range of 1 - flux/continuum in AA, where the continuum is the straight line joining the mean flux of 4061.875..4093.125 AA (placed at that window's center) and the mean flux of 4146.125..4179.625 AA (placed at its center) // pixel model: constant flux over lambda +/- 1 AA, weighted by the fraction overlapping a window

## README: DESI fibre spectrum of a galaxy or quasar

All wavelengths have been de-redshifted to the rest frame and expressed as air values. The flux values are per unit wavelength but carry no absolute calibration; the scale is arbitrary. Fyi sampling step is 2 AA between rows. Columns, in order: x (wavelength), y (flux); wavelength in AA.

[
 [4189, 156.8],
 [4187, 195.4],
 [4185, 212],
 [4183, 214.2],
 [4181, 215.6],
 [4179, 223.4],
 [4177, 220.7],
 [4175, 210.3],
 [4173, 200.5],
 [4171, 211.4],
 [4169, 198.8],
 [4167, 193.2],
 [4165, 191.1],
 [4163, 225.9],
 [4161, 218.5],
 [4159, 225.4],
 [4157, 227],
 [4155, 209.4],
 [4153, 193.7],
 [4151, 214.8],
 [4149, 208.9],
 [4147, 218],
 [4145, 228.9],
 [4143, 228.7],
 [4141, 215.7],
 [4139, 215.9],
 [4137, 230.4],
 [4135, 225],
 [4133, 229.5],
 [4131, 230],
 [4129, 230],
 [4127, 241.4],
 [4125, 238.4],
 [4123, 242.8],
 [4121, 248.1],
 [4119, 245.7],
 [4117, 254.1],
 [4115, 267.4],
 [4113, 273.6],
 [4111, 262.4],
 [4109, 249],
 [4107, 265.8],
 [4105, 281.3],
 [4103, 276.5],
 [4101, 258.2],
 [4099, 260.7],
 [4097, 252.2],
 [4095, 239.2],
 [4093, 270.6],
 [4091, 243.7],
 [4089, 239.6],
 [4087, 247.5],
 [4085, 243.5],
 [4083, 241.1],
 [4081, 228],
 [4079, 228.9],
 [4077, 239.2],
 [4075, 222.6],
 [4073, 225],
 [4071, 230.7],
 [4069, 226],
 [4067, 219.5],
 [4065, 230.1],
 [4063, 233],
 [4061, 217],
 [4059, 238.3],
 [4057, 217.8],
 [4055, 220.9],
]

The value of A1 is -4.77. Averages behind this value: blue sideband 235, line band 250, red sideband 211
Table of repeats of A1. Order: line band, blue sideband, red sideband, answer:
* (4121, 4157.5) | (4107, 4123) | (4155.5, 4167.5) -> 1.59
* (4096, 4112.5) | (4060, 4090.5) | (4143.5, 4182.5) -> -2.80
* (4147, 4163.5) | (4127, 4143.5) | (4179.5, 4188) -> 0.33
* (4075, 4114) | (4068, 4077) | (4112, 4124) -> -1.75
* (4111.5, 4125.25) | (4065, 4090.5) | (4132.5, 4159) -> -1.80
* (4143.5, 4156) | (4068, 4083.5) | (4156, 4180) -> 0.16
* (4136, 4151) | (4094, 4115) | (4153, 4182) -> 0.67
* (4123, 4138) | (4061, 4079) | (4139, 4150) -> -0.79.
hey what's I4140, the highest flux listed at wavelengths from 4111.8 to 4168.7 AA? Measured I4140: 273.6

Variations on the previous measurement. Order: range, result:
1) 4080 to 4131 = 281.3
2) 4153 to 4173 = 227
